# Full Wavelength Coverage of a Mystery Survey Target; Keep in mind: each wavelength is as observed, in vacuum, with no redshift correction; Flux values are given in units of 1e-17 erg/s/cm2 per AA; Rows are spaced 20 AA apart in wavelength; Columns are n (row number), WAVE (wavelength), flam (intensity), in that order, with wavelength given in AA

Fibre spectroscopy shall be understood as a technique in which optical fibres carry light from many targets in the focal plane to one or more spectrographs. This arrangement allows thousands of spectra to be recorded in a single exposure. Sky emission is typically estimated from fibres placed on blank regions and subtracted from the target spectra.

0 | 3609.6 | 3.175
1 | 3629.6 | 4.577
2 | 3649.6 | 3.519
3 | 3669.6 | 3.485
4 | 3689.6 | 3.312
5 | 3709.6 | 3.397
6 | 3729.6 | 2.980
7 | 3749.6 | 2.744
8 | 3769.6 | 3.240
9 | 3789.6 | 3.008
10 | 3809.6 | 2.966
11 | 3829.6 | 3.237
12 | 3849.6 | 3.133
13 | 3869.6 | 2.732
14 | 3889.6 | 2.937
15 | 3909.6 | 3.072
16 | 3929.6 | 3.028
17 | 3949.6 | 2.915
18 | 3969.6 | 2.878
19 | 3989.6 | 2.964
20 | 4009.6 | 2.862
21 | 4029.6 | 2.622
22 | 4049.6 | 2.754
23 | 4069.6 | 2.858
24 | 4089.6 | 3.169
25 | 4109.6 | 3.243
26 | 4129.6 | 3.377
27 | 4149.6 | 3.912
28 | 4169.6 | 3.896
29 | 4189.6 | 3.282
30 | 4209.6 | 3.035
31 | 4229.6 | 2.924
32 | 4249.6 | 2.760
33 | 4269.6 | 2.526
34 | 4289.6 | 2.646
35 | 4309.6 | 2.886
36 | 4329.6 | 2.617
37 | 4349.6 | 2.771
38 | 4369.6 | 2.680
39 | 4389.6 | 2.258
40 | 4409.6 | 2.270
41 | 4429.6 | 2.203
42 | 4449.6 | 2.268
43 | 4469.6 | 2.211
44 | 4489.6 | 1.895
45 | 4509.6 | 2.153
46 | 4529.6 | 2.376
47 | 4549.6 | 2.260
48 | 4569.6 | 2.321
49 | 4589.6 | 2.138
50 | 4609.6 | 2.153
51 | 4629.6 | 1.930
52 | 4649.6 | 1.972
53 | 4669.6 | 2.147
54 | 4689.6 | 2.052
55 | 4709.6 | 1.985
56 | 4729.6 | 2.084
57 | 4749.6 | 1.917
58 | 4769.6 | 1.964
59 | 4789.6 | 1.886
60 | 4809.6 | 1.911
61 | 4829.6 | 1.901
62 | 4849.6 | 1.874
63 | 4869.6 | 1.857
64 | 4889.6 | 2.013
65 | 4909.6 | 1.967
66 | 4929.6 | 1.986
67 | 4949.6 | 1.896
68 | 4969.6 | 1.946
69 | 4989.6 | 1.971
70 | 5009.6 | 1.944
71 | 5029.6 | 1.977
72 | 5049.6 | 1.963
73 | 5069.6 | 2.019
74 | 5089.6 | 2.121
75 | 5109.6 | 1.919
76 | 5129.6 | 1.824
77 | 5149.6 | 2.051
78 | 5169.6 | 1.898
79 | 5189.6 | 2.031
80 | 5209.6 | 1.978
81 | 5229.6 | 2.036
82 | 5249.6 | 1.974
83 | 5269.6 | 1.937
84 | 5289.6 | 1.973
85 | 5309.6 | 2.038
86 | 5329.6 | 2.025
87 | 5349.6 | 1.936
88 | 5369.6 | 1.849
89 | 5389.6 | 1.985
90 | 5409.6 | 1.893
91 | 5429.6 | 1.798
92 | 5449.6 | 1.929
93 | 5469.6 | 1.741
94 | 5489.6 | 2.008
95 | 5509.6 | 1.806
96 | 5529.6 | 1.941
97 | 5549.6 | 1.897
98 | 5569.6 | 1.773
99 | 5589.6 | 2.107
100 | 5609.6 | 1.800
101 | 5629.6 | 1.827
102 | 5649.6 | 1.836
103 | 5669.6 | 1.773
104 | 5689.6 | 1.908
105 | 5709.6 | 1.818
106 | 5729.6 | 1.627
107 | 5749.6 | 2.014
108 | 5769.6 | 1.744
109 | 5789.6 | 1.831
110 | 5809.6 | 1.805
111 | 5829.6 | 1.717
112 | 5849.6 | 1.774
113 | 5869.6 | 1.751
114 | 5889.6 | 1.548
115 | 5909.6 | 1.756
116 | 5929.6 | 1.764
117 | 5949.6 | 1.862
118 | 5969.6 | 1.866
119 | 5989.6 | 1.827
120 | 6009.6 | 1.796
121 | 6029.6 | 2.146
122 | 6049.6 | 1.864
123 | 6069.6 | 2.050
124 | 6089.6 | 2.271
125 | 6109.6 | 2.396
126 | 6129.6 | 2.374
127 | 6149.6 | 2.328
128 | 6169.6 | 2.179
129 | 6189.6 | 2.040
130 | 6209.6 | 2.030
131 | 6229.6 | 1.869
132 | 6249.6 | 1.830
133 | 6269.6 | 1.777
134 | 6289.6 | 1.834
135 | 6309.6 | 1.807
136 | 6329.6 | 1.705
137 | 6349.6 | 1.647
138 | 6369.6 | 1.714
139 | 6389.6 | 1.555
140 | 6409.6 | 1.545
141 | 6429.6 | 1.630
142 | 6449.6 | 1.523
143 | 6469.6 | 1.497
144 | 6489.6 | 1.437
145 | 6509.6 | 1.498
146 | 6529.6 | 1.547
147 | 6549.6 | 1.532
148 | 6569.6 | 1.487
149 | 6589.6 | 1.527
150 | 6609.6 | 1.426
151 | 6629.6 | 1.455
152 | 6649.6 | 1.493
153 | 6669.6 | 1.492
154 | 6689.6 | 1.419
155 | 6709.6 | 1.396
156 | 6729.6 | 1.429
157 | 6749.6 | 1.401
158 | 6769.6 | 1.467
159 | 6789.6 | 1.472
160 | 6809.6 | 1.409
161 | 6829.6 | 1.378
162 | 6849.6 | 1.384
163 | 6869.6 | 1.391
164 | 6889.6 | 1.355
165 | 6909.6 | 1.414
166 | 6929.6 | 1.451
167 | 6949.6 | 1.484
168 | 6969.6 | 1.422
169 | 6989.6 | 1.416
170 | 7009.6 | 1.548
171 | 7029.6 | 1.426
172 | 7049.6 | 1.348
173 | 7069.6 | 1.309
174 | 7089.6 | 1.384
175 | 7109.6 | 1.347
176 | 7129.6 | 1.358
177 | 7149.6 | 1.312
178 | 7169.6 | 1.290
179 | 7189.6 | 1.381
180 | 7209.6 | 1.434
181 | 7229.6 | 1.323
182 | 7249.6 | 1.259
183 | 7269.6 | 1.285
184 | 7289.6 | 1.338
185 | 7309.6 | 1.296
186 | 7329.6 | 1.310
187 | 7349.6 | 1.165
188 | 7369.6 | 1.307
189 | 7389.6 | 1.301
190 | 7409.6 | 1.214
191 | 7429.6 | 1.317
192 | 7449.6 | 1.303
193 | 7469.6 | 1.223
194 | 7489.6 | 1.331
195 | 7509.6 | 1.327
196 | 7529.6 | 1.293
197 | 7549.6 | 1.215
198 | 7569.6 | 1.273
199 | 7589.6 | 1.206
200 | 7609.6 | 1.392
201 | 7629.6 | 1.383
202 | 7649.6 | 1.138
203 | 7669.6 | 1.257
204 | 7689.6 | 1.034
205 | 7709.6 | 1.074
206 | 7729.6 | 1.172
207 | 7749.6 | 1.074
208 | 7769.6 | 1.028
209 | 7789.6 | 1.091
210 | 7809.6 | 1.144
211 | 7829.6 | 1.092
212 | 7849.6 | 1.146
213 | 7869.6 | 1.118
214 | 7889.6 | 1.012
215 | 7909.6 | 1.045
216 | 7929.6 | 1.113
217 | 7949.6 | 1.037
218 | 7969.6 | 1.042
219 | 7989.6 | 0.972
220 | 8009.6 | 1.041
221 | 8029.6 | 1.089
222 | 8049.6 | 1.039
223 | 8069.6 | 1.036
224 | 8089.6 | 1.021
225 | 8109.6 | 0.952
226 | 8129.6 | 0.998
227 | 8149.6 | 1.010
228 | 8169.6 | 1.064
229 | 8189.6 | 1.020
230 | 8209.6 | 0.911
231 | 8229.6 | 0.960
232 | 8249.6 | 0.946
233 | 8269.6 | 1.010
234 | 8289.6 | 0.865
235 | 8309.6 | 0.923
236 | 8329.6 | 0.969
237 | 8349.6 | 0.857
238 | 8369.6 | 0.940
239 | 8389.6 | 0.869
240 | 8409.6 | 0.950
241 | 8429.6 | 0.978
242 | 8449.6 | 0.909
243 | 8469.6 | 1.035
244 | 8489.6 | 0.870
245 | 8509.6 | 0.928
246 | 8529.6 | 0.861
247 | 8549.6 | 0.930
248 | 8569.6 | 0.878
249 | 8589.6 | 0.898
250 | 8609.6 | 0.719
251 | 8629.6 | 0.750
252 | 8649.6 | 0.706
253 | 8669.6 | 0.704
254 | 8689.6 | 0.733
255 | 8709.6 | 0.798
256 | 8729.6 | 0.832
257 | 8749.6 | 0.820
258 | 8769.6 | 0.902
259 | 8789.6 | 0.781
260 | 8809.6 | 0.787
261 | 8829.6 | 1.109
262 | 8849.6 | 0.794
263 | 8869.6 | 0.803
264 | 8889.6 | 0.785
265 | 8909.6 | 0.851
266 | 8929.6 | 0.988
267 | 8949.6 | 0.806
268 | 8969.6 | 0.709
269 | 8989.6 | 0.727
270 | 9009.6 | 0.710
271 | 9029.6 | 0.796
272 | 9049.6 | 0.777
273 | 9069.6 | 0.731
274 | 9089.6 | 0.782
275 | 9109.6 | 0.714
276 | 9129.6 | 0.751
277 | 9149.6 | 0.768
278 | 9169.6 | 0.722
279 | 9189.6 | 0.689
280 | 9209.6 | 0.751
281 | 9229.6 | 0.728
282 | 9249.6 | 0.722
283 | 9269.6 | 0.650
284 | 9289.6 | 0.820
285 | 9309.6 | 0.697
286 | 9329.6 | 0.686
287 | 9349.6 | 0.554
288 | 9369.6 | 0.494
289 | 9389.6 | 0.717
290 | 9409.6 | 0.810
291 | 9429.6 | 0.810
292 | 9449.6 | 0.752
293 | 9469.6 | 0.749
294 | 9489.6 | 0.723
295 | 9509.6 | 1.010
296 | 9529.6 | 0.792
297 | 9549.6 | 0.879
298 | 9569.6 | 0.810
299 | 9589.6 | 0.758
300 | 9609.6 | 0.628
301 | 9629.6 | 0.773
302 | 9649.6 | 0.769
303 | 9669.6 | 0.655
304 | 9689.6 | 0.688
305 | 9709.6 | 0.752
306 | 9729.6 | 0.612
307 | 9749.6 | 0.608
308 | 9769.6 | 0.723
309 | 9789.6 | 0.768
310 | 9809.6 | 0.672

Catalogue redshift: 1.19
